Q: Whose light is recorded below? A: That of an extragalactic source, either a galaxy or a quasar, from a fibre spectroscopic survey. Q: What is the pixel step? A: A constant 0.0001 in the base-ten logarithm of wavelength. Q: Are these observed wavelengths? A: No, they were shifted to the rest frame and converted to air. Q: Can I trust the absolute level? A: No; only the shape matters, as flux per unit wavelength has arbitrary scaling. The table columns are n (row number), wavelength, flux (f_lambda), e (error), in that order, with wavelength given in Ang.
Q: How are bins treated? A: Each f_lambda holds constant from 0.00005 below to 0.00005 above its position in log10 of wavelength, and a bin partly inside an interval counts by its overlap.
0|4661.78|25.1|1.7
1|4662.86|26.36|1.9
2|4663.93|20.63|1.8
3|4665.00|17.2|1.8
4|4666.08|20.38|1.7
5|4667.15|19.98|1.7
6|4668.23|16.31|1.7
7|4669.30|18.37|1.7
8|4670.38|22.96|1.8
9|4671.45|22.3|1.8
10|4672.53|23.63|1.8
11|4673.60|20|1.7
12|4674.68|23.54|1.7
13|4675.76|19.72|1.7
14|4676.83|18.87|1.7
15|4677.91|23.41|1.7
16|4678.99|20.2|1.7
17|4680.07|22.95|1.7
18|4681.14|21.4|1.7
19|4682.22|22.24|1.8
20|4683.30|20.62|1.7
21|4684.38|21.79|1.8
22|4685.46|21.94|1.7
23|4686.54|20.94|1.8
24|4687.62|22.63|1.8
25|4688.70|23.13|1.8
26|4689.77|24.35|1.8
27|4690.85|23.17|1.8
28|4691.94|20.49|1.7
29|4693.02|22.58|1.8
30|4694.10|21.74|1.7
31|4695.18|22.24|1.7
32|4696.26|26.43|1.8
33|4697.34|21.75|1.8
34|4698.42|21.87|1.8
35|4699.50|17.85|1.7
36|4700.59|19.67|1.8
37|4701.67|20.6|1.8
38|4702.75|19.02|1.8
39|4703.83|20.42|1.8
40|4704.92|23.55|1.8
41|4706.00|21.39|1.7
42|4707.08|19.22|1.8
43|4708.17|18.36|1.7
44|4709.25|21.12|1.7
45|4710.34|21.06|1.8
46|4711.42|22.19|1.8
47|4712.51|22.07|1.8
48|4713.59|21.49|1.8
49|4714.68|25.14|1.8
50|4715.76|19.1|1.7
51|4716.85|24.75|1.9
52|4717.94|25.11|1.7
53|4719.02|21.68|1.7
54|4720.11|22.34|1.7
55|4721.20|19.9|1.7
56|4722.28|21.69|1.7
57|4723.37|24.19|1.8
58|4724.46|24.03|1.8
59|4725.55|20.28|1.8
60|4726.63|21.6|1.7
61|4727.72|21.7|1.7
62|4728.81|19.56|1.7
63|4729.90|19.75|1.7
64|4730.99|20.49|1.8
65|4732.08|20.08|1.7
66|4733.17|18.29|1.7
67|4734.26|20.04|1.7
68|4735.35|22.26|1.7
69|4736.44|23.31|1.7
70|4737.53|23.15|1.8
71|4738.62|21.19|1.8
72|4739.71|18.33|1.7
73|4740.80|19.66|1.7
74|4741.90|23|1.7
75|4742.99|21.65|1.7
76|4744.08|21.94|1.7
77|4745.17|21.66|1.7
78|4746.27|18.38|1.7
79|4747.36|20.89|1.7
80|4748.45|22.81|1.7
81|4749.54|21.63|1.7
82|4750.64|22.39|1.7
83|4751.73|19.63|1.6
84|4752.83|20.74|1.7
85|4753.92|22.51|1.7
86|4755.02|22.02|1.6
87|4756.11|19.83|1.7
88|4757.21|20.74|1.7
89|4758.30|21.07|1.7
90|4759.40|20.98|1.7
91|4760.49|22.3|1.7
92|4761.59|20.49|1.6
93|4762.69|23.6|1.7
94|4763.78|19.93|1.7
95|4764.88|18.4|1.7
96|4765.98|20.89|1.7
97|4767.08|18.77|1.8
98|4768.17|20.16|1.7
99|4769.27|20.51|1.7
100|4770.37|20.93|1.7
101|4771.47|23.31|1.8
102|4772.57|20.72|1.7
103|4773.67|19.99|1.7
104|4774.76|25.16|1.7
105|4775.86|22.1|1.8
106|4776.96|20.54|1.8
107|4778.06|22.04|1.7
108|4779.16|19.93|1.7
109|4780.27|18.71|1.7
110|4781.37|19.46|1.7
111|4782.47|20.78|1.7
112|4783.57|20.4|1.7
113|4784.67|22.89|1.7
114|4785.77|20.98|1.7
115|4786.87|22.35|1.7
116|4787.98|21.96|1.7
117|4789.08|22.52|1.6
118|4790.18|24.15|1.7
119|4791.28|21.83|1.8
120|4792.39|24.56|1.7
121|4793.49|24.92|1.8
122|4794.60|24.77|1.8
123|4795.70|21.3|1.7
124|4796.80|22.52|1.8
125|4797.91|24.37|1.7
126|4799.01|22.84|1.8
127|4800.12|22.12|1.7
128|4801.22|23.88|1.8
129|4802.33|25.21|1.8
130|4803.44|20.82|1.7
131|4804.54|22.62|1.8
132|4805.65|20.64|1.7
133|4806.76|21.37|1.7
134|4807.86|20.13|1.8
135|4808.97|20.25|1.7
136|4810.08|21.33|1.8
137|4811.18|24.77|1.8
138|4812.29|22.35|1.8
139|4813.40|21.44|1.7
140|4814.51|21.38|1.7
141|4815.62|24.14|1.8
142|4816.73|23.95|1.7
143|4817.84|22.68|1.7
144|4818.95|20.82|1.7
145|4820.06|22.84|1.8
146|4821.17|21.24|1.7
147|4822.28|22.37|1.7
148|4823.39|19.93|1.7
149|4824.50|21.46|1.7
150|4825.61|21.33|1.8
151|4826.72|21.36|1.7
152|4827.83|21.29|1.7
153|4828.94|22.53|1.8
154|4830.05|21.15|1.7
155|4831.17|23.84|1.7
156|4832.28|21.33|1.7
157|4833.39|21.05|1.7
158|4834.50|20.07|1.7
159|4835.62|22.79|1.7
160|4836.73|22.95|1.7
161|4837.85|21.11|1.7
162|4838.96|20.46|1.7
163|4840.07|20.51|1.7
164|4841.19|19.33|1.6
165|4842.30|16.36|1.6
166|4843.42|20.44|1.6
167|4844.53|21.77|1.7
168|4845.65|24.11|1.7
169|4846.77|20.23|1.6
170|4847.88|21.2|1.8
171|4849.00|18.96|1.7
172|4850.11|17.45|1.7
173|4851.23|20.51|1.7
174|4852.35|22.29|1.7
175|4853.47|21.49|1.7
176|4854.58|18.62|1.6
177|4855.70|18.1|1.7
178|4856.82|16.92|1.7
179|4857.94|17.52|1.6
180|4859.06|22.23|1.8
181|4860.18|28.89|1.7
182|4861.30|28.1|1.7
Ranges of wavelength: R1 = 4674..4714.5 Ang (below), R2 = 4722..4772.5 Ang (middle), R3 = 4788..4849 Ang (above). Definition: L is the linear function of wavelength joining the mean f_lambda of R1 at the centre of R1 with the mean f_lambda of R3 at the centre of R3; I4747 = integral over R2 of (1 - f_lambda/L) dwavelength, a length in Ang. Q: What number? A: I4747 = 1.4 Ang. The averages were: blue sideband 21.5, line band 21.1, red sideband 21.9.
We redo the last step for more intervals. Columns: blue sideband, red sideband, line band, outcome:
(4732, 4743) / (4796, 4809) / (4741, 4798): 0.34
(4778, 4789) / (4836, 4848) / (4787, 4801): -1.48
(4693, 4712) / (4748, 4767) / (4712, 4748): -0.62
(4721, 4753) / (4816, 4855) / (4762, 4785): 0.29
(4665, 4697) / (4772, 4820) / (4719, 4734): 0.51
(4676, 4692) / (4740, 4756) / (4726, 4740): 0.40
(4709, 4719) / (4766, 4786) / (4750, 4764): 0.09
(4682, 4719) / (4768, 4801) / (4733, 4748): 0.56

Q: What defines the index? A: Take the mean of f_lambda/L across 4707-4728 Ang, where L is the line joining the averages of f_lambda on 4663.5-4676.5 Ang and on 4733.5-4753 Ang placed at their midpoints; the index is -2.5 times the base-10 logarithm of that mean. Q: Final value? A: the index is -0.05 mag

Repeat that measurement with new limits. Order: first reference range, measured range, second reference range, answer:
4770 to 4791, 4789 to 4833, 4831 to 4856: -0.063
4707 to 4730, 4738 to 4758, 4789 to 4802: 0.065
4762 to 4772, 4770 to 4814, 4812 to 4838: -0.043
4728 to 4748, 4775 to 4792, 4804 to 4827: -0.004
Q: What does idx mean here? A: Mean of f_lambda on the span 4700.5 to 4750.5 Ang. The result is 21.3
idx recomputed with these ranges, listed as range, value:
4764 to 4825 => 21.9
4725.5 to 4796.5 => 21.3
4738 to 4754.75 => 21.1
